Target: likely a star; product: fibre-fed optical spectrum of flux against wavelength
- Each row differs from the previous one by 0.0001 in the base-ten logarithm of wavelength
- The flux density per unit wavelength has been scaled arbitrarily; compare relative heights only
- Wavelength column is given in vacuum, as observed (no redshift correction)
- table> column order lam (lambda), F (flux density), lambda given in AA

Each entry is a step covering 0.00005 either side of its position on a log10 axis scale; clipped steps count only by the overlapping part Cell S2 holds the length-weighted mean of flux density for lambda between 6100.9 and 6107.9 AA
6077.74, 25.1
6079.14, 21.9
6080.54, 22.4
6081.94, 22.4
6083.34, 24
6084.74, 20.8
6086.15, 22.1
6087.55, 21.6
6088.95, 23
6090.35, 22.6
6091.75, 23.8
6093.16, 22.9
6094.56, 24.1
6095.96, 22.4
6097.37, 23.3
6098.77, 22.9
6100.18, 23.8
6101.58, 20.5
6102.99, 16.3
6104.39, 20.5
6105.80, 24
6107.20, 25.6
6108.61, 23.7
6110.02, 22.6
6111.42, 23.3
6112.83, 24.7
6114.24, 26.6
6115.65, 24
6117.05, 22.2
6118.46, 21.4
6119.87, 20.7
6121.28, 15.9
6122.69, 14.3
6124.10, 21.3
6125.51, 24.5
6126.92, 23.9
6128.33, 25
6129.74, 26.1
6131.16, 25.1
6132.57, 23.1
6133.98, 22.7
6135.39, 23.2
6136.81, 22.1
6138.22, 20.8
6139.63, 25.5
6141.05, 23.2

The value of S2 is 21.4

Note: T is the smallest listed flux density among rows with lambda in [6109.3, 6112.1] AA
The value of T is 22.6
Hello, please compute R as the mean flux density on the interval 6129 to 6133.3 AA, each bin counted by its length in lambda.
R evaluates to 24.7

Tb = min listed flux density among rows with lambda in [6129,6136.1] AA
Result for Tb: 22.7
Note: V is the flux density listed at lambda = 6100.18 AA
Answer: 23.8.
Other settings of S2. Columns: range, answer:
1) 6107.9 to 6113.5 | 23.6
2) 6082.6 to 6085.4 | 22.4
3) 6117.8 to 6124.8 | 18.7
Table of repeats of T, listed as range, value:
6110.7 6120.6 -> 20.7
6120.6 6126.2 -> 14.3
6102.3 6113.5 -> 16.3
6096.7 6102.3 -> 20.5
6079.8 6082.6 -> 22.4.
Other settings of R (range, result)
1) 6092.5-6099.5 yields 23.1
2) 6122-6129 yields 21.8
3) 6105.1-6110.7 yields 24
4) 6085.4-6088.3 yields 21.8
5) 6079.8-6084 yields 22.9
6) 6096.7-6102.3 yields 22.6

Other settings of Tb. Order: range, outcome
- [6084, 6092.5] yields 20.8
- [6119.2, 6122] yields 15.9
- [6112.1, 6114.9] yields 24.7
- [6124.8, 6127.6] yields 23.9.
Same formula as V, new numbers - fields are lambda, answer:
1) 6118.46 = 21.4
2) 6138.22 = 20.8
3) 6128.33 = 25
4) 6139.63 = 25.5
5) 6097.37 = 23.3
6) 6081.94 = 22.4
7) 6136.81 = 22.1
